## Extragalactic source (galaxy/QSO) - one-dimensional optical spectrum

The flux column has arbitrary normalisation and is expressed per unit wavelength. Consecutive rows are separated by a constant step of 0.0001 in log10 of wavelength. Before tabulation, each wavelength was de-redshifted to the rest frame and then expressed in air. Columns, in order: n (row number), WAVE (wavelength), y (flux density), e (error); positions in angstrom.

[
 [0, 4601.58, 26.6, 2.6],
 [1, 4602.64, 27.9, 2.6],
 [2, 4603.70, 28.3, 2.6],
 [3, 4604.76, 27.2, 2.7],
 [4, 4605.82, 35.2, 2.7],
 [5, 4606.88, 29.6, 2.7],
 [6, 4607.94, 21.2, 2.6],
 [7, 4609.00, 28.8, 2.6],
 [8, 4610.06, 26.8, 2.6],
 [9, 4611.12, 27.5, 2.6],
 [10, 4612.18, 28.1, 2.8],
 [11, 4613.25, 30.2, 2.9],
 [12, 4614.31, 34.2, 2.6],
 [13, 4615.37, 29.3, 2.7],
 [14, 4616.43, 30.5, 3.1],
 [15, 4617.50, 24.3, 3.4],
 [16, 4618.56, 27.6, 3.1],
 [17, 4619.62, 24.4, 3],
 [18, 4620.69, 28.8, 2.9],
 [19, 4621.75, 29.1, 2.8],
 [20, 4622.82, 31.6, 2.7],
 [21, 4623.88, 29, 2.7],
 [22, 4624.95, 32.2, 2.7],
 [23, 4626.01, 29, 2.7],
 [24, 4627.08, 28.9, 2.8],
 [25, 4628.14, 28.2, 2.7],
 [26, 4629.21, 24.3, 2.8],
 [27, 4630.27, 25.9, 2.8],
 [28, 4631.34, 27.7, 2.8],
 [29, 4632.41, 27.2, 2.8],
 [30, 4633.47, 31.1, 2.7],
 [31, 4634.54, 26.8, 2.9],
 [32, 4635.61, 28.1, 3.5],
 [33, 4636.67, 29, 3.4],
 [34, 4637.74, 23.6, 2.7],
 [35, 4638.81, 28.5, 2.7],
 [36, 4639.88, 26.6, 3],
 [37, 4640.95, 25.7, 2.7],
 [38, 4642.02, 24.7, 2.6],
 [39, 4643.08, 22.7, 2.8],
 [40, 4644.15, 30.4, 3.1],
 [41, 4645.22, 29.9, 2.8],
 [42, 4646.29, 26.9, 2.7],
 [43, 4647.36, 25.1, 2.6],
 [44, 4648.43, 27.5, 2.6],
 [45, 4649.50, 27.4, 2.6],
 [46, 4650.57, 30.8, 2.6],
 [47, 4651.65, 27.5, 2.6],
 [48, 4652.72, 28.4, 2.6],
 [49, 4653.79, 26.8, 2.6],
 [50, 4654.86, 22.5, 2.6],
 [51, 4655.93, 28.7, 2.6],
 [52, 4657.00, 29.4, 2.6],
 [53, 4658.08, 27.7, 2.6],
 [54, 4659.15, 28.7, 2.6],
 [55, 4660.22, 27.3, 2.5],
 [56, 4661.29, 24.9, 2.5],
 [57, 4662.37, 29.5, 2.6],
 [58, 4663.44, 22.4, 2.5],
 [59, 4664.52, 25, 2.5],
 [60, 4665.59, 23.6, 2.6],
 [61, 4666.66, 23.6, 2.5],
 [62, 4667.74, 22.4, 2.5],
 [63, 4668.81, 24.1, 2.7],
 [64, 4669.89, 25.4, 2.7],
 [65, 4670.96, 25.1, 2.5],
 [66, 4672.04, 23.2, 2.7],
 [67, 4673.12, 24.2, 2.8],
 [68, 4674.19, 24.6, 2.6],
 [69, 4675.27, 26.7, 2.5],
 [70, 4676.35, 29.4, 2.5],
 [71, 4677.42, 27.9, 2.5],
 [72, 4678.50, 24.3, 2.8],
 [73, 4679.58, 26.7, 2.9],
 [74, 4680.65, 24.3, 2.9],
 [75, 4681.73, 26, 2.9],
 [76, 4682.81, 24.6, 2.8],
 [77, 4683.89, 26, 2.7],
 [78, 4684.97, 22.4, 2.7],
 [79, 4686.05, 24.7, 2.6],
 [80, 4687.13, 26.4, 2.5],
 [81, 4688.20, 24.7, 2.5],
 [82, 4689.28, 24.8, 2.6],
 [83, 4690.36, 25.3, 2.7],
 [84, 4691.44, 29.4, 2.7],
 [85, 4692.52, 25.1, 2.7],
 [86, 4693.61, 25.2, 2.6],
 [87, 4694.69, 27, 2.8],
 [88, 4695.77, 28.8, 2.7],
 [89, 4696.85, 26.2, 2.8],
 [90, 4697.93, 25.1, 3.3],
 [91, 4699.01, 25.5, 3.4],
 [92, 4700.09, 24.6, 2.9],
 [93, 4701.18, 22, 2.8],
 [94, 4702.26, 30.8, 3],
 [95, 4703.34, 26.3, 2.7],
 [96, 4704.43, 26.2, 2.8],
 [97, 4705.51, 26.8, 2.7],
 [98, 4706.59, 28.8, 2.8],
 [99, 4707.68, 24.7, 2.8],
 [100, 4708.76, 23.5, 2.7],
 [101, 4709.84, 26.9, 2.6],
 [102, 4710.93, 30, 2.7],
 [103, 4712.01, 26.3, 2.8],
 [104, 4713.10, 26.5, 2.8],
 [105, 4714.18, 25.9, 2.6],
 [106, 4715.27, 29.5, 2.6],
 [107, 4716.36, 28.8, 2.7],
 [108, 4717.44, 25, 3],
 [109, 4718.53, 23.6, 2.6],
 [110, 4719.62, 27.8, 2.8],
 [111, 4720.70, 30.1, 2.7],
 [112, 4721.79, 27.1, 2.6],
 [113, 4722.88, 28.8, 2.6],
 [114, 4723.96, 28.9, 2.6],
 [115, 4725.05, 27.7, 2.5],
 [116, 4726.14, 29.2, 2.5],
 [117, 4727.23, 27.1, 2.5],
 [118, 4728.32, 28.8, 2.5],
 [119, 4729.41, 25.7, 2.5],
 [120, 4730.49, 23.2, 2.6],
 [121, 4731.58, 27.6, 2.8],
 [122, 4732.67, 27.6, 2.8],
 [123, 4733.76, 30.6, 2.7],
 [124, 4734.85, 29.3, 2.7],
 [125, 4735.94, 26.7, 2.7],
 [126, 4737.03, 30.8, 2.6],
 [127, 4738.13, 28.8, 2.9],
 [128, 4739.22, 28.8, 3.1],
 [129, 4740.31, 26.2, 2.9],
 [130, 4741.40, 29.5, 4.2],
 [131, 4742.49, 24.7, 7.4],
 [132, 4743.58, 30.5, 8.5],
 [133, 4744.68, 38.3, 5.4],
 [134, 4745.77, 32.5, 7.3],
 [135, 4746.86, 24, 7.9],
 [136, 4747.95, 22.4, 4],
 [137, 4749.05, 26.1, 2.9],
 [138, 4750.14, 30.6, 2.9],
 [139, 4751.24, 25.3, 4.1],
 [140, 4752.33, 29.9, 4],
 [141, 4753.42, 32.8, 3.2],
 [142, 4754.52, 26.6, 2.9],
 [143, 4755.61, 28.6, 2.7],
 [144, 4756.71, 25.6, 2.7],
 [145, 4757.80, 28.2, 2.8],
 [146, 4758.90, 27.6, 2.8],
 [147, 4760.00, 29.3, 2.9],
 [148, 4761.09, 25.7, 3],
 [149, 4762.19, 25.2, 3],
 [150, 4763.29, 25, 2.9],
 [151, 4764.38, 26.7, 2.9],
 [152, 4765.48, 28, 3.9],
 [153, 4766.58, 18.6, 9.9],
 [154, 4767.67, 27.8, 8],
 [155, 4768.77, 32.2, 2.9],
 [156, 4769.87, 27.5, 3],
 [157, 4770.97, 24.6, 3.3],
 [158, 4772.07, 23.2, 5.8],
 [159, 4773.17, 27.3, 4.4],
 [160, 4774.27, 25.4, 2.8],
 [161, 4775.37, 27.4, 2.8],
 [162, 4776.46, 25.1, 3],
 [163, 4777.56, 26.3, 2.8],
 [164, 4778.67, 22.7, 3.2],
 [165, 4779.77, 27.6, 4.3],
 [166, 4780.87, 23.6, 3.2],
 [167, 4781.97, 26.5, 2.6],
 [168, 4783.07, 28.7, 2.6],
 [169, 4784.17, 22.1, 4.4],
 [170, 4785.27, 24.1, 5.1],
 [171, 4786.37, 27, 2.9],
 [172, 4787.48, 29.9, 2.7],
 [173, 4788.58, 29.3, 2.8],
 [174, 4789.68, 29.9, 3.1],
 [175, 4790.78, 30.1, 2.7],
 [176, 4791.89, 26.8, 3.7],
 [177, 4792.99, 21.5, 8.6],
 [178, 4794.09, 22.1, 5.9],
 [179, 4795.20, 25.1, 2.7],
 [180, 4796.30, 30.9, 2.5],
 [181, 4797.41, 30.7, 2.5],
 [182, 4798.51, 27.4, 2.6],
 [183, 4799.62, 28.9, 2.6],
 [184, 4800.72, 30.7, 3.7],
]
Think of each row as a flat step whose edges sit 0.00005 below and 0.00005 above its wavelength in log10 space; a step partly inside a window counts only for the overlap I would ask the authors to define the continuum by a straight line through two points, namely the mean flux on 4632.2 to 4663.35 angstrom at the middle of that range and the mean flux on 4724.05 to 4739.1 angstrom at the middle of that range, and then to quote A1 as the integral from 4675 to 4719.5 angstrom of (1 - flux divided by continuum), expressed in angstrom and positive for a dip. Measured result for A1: 2.4 angstrom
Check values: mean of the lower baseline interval 27.3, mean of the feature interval 26.2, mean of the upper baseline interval 28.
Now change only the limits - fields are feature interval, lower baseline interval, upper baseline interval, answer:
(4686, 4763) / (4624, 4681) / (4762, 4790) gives -2.7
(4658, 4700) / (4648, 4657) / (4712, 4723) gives 2.8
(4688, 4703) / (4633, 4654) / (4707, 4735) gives 0.7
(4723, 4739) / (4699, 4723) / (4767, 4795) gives -0.9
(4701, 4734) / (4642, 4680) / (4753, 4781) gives -1.0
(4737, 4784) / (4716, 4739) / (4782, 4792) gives 0.8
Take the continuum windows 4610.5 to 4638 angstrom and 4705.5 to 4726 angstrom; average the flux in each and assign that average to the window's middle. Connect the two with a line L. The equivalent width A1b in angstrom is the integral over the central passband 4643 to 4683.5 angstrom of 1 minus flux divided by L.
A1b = 2.4 angstrom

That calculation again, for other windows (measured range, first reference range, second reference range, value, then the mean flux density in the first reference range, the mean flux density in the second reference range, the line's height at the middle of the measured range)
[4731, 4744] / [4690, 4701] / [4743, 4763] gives -0.35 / 26.1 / 28.2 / 27.6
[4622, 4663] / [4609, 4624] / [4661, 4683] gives -0.95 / 28.7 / 25.1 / 27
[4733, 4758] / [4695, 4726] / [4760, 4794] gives -1.91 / 26.9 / 26.2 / 26.5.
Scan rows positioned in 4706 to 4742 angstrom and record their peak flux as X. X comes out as 30.8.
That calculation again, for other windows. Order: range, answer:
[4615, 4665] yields 32.2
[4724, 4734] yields 30.6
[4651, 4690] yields 29.5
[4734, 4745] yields 38.3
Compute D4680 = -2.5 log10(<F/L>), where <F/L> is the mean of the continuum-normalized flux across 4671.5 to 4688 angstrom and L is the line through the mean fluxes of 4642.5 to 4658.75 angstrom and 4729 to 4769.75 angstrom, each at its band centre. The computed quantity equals 0.09 mag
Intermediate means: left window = 27.5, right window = 27.8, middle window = 25.4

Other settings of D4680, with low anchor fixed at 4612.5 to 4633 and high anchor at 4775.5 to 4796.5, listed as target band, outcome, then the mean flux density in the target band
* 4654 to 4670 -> 0.09 mag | 25.7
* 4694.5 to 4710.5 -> 0.05 mag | 26.2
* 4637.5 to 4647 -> 0.07 mag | 26.6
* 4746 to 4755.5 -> -0.03 mag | 27.5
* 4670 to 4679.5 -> 0.09 mag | 25.7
